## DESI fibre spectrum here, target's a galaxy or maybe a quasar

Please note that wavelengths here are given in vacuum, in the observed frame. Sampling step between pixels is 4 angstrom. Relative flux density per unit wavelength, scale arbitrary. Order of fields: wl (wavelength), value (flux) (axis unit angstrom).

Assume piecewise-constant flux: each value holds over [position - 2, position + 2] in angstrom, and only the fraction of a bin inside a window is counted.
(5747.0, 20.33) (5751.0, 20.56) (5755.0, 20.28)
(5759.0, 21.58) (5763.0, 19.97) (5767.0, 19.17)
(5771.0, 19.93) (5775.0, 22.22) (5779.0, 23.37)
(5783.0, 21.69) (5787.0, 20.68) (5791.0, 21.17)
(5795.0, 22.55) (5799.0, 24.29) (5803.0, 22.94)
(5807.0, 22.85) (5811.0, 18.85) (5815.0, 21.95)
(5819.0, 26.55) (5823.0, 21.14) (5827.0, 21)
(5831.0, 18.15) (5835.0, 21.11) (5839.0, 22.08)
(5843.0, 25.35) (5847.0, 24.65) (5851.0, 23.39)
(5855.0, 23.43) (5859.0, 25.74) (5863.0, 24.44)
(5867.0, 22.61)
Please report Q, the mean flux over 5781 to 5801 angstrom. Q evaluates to 22.1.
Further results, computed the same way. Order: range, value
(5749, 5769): 20.3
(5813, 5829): 22.7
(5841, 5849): 25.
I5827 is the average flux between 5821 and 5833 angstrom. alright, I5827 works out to 20.1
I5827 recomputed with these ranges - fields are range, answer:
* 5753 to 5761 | 20.9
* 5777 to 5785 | 22.5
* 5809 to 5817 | 20.4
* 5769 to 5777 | 21.1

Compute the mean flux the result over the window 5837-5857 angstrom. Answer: 23.8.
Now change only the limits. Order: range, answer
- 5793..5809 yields 23.2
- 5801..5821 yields 22.6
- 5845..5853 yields 24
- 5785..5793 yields 20.9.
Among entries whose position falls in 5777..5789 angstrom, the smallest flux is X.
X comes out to 20.68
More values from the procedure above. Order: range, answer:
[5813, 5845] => 18.15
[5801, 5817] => 18.85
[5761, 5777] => 19.17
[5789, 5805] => 21.17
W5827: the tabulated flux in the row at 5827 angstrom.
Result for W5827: 21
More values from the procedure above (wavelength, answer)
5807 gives 22.85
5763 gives 19.97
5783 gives 21.69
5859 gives 25.74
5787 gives 20.68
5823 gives 21.14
